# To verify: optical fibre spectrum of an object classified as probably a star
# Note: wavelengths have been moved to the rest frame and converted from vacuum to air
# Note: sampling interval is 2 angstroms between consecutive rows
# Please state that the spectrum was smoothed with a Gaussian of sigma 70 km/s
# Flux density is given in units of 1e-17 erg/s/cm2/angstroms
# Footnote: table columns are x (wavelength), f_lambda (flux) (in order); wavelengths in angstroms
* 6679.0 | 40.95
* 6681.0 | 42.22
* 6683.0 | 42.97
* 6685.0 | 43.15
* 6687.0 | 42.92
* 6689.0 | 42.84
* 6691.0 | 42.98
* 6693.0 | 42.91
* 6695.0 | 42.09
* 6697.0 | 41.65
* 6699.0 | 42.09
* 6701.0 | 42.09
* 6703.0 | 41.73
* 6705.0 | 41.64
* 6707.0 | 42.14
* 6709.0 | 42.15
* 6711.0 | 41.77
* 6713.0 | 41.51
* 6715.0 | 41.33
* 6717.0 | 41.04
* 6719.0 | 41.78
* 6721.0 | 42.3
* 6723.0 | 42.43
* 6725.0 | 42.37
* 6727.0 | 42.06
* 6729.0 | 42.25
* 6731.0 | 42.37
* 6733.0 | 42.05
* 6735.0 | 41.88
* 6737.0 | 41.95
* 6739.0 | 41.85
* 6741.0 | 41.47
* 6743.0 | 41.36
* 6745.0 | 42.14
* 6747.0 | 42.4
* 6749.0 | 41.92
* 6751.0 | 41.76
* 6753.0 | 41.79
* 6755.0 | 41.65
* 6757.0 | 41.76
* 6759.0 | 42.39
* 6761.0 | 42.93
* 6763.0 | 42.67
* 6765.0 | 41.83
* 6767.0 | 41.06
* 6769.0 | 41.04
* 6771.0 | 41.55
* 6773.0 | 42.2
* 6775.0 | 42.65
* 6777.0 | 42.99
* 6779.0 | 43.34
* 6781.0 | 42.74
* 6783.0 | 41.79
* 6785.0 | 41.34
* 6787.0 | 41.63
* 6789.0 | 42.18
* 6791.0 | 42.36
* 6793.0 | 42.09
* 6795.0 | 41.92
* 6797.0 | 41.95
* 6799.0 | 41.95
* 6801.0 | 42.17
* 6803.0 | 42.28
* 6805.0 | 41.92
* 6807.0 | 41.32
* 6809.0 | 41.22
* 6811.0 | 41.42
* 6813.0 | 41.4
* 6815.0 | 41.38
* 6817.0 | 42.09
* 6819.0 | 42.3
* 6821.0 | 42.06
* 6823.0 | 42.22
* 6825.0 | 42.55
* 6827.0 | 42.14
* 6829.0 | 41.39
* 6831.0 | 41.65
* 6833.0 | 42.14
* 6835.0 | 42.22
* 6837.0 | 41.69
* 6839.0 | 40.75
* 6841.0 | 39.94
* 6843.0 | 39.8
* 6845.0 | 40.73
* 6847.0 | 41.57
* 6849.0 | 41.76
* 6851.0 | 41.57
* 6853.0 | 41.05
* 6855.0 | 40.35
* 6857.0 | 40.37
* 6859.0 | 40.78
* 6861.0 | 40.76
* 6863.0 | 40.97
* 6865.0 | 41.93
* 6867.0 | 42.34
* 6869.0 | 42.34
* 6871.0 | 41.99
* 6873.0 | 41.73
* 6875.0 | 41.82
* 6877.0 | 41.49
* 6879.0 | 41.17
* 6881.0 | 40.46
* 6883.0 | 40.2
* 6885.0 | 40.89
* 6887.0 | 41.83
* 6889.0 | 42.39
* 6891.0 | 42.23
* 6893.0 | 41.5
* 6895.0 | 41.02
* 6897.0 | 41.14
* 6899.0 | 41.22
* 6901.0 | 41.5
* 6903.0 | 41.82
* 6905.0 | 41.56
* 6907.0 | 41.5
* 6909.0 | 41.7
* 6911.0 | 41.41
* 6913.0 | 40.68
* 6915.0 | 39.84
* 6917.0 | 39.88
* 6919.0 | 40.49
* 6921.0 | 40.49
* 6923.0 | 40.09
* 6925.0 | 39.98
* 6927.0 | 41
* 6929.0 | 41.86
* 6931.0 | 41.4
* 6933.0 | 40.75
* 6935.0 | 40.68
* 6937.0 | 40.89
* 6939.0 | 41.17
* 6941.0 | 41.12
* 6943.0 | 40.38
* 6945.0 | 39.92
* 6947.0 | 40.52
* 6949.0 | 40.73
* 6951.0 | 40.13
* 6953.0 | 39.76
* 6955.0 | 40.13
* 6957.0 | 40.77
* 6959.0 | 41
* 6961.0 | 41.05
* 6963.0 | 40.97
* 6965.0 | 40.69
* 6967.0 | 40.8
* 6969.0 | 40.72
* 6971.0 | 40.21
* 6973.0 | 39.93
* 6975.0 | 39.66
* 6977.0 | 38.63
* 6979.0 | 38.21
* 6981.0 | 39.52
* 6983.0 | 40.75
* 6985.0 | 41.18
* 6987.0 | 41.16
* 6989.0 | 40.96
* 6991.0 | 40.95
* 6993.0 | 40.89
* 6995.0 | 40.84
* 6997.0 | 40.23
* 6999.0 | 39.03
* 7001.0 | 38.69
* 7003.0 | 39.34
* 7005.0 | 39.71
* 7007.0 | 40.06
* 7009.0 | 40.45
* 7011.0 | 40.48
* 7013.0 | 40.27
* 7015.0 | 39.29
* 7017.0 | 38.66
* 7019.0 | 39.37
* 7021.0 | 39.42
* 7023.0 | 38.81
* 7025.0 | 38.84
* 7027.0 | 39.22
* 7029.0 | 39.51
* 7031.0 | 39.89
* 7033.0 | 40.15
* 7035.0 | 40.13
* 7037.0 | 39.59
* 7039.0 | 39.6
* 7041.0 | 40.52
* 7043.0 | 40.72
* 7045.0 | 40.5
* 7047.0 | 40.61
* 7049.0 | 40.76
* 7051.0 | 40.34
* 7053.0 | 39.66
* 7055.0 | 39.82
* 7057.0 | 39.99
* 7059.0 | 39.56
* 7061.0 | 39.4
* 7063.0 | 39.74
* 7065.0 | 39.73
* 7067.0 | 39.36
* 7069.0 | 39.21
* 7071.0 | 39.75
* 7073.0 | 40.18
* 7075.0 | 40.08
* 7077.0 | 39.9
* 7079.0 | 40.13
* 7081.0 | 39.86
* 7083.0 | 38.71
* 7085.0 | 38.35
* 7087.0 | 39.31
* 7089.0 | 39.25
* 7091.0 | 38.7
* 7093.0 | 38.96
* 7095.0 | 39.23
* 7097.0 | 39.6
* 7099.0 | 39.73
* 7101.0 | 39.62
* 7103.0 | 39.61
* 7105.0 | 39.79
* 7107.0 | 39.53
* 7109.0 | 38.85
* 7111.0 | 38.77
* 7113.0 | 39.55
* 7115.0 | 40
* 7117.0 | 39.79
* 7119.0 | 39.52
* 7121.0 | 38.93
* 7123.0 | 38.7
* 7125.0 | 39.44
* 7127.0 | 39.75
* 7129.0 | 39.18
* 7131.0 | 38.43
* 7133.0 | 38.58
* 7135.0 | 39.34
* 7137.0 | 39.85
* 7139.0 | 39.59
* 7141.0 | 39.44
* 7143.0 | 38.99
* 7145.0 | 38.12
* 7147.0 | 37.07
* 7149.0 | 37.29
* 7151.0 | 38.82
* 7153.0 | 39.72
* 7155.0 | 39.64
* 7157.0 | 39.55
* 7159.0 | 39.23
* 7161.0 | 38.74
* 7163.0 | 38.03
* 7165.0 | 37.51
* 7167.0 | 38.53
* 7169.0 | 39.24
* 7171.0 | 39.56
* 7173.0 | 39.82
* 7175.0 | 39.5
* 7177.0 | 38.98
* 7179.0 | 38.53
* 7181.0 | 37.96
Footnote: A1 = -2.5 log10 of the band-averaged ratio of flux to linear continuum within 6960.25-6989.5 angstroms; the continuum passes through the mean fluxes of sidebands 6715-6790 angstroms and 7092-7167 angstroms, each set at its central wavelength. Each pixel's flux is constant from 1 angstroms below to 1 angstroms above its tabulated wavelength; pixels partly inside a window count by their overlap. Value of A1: 0.00 mag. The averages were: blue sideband 42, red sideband 39.1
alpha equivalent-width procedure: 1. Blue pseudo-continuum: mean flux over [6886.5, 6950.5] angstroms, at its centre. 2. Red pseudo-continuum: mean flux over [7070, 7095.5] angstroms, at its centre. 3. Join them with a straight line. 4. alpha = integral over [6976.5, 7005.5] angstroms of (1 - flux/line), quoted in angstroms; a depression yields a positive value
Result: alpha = 0.2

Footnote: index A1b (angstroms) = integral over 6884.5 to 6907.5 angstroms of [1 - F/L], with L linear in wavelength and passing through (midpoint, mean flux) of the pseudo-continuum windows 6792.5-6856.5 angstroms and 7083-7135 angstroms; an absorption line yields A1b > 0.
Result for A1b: -0.3 angstroms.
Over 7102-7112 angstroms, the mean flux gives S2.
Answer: 39.3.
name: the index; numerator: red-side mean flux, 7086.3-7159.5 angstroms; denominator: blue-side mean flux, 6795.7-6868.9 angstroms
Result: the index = 0.94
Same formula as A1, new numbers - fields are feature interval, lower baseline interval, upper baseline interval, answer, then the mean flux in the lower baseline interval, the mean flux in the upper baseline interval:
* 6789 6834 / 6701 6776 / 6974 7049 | -0.01 mag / 41.9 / 39.9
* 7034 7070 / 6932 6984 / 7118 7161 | -0.01 mag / 40.3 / 39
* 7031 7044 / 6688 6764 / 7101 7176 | -0.01 mag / 42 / 39.1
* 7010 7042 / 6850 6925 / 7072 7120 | 0.01 mag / 41.2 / 39.5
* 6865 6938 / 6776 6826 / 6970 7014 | -0.01 mag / 42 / 40.1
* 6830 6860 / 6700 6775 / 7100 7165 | 0.00 mag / 41.9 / 39.1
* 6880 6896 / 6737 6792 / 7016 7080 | -0.01 mag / 42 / 39.8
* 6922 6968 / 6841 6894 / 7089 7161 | 0.00 mag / 41.3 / 39.2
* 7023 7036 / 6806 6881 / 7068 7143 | 0.01 mag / 41.5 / 39.4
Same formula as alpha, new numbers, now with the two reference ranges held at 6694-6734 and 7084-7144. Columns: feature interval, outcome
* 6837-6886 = -0.20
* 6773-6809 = -0.61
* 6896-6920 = -0.24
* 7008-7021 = 0.07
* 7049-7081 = -0.18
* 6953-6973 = -0.17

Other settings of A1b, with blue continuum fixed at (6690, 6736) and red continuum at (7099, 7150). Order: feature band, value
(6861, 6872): -0.2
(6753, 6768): -0.1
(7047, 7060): -0.1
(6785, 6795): -0.1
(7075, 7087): 0.0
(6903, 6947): -0.3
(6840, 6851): 0.1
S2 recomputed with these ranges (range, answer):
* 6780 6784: 42.3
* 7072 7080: 40.1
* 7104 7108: 39.7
